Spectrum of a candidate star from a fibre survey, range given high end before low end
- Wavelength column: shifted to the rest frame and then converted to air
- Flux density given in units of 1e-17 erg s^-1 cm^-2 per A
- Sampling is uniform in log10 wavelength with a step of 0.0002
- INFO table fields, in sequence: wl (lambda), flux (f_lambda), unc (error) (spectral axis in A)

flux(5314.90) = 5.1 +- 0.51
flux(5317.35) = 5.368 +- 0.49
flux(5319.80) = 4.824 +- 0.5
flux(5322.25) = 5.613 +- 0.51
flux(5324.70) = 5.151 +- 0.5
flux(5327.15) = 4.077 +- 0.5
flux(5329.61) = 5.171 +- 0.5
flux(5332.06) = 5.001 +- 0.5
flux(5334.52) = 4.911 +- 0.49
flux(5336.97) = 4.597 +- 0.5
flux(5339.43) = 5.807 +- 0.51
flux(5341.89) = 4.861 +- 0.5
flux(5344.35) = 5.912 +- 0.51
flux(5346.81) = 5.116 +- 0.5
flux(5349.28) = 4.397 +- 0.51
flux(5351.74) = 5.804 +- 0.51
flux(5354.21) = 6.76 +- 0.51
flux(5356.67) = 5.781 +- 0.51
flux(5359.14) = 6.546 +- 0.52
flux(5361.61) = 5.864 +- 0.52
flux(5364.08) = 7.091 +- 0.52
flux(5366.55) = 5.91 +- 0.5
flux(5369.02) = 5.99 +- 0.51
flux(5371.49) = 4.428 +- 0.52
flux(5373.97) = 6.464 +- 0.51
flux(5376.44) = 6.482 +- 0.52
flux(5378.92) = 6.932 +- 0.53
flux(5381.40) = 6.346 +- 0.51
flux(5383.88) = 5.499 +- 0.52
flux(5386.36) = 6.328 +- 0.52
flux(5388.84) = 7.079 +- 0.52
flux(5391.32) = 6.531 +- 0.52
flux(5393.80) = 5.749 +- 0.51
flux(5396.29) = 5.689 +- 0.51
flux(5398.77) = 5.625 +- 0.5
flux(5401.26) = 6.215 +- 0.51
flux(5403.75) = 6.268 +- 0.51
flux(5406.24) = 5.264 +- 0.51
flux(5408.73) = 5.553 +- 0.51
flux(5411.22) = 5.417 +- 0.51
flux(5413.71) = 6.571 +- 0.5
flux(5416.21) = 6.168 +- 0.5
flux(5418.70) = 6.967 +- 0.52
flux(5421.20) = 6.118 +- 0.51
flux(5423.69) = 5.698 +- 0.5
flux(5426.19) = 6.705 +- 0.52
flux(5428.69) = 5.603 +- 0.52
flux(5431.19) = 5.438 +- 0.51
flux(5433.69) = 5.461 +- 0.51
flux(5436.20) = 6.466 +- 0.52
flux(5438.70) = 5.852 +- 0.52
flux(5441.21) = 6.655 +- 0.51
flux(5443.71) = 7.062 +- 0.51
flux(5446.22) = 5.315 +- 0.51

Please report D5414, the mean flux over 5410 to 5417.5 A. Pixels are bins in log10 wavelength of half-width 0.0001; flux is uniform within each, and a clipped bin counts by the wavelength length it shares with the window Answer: 6.06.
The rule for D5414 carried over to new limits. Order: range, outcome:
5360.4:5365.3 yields 6.48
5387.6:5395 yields 6.46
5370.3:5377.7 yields 5.8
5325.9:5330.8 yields 4.62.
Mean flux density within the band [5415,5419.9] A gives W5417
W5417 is 6.57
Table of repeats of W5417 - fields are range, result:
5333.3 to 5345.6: 5.22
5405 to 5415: 5.7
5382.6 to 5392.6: 6.36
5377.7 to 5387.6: 6.27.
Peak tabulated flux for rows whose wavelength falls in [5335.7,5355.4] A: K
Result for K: 6.76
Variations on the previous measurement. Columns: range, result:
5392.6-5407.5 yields 6.268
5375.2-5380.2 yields 6.932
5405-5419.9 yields 6.967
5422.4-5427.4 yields 6.705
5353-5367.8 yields 7.091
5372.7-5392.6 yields 7.079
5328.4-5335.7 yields 5.171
